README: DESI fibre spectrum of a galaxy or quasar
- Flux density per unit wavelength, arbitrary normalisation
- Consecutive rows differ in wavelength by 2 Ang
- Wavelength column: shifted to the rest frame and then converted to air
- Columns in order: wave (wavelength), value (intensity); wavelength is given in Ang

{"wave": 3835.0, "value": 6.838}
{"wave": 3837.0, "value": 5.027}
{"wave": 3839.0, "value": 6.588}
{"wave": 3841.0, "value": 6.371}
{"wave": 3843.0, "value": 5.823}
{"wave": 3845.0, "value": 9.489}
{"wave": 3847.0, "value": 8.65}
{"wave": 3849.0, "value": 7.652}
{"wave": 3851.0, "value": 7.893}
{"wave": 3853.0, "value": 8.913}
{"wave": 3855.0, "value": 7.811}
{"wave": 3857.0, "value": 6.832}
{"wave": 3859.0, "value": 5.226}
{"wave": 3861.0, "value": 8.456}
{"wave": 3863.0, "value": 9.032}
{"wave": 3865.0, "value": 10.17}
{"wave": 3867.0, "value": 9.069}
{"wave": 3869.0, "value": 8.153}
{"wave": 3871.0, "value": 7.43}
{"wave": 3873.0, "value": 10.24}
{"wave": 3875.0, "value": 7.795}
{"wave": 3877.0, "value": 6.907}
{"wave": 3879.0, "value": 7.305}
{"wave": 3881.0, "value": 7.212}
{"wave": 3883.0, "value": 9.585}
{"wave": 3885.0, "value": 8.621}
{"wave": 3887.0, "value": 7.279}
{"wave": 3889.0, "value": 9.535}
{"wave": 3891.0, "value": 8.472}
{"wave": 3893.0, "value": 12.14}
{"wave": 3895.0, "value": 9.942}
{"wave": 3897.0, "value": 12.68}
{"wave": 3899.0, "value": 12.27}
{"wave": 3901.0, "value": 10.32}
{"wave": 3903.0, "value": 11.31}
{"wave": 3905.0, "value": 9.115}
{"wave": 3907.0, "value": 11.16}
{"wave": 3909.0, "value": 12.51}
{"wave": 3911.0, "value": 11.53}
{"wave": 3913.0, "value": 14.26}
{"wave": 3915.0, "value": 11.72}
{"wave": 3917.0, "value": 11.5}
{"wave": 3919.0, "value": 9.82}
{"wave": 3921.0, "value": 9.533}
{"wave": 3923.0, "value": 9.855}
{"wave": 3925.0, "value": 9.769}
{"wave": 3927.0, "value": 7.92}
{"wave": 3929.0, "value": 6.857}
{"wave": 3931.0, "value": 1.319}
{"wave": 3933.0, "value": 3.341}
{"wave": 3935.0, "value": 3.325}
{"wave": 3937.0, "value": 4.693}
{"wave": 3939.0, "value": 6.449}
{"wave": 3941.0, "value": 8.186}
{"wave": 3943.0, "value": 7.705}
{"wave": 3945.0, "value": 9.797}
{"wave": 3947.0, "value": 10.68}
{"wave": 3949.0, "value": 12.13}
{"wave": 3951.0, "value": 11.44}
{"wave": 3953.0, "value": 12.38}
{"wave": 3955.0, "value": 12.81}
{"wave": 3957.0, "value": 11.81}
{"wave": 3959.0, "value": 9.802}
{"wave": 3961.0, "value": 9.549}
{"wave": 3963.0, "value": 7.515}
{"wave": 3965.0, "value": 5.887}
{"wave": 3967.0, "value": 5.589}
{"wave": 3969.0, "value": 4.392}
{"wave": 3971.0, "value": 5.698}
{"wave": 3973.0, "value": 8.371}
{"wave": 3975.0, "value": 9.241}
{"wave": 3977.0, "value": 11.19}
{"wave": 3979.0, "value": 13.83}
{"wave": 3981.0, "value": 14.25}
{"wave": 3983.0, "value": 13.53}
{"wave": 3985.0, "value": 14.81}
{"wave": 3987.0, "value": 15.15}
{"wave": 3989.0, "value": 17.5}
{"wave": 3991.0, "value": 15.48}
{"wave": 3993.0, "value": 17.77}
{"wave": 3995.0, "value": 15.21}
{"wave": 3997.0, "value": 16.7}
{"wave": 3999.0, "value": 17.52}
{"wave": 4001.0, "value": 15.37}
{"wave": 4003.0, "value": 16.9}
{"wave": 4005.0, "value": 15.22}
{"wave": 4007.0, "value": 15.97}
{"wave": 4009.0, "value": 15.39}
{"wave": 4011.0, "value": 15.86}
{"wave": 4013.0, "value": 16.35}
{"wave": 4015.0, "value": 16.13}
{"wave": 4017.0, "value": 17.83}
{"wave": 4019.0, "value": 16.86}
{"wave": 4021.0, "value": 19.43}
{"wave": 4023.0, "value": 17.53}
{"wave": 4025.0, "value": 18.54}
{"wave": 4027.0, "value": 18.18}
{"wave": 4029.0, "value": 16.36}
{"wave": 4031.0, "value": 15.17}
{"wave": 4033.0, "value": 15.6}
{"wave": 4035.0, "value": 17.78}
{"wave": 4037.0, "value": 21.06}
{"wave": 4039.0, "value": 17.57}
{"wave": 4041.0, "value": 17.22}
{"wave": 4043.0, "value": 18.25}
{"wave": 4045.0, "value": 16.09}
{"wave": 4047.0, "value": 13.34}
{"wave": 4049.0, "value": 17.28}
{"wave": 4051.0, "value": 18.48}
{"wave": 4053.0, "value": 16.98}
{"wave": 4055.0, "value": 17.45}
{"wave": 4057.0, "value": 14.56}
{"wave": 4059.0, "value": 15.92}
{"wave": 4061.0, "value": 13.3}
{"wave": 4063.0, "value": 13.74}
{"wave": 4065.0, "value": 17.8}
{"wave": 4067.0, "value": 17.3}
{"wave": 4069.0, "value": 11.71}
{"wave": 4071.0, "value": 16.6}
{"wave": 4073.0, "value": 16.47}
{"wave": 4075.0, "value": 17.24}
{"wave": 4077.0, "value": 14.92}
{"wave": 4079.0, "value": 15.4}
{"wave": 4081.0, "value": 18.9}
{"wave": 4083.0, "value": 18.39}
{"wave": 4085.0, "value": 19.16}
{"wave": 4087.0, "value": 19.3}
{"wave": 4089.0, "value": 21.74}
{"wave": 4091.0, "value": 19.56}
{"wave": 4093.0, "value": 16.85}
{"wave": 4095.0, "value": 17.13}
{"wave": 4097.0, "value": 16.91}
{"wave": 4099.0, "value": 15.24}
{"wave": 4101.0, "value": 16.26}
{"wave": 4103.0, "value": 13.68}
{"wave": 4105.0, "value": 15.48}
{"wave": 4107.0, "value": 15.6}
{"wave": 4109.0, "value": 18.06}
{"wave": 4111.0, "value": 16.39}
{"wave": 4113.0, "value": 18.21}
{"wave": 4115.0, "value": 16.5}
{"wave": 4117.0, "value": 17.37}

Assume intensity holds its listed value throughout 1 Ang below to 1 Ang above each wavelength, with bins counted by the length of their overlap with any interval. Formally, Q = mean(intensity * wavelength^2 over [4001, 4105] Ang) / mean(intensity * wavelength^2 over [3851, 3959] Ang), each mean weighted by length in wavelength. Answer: 2.0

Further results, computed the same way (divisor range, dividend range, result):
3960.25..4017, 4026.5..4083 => 1.29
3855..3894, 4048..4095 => 2.23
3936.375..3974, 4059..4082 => 1.92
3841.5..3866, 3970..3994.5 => 1.76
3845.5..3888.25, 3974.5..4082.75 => 2.16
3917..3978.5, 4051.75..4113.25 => 2.14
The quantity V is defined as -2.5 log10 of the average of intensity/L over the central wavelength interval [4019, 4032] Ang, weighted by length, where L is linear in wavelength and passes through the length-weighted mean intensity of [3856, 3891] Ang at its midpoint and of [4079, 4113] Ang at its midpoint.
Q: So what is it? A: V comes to -0.21 mag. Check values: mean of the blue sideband 8.18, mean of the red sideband 17.4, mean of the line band 17.5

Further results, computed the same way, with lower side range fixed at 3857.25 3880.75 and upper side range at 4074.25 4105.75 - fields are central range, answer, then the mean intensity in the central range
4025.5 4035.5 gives -0.13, 16.7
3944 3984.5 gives 0.19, 10.1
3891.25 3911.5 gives -0.19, 11.2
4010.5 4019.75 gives -0.17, 16.6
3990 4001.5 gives -0.22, 16.4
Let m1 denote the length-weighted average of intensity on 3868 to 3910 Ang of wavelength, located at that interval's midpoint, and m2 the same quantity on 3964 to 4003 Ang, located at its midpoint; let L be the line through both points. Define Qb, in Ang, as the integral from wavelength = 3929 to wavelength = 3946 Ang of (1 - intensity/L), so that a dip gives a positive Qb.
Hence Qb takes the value 8.4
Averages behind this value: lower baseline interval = 9.52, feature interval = 5.68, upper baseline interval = 12.6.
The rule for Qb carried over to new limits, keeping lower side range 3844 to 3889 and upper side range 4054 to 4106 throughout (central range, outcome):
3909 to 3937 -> 4.79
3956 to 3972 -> 5.93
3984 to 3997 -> -2.96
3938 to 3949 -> 2.31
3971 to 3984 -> 1.36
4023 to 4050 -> -4.13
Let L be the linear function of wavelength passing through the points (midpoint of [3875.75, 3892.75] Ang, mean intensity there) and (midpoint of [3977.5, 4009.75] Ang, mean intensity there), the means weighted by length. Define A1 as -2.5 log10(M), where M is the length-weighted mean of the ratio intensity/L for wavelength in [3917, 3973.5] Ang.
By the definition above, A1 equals 0.444 mag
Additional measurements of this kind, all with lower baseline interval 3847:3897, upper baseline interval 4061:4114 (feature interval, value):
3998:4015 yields -0.18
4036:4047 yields -0.17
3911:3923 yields -0.11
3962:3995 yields 0.12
